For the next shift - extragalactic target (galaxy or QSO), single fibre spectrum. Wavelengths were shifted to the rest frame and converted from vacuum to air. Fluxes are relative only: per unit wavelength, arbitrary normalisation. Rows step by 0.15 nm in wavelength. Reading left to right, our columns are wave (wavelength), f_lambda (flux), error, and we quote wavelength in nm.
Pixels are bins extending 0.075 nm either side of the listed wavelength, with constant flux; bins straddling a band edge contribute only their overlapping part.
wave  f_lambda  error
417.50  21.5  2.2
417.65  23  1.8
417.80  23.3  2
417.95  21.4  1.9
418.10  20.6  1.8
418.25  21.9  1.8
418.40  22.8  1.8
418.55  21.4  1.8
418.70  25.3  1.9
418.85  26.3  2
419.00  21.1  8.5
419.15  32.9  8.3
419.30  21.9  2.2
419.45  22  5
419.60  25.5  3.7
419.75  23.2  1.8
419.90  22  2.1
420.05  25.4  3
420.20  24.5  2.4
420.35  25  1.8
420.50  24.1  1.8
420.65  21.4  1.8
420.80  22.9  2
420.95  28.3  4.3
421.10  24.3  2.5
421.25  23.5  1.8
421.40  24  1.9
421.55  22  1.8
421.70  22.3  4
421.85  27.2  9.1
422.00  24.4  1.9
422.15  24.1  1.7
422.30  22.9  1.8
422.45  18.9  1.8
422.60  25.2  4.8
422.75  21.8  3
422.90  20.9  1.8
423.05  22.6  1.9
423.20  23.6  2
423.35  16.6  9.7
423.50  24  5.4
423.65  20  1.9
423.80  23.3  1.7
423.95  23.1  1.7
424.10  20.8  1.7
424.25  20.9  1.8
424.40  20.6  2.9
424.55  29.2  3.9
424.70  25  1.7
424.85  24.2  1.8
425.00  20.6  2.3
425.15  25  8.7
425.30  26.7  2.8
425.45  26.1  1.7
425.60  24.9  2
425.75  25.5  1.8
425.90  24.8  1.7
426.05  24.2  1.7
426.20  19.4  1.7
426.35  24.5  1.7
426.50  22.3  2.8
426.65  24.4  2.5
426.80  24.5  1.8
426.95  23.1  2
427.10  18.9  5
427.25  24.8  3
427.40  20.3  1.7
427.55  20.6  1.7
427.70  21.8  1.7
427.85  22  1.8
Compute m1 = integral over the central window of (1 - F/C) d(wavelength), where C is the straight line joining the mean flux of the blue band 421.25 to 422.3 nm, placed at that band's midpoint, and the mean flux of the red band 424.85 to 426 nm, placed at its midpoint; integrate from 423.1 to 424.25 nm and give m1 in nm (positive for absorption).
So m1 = 0.13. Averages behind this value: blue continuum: 23.9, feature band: 21.6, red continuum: 24.7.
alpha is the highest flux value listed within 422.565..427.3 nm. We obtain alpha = 29.2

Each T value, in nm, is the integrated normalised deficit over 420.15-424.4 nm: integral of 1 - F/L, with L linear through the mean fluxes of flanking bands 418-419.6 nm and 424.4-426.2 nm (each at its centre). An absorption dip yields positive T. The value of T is 0.229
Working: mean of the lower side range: 23.7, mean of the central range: 22.9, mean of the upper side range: 24.7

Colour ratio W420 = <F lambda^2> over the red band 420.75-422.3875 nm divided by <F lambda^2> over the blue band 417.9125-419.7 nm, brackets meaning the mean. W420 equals 1.04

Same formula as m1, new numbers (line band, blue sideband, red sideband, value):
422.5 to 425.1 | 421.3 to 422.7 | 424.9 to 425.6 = 0.173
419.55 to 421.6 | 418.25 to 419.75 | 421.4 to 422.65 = -0.022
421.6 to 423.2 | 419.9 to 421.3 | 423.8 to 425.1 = 0.046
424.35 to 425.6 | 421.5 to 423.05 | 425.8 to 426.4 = -0.086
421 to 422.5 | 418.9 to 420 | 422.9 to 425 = -0.014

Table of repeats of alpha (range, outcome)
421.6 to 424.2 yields 27.2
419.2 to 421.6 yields 28.3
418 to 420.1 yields 32.9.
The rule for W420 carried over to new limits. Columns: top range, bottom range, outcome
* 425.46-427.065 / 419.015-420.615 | 1.00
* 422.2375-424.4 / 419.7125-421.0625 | 0.91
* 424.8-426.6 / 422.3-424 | 1.11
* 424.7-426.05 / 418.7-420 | 1.04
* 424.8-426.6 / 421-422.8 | 1.04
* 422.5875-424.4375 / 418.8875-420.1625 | 0.91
